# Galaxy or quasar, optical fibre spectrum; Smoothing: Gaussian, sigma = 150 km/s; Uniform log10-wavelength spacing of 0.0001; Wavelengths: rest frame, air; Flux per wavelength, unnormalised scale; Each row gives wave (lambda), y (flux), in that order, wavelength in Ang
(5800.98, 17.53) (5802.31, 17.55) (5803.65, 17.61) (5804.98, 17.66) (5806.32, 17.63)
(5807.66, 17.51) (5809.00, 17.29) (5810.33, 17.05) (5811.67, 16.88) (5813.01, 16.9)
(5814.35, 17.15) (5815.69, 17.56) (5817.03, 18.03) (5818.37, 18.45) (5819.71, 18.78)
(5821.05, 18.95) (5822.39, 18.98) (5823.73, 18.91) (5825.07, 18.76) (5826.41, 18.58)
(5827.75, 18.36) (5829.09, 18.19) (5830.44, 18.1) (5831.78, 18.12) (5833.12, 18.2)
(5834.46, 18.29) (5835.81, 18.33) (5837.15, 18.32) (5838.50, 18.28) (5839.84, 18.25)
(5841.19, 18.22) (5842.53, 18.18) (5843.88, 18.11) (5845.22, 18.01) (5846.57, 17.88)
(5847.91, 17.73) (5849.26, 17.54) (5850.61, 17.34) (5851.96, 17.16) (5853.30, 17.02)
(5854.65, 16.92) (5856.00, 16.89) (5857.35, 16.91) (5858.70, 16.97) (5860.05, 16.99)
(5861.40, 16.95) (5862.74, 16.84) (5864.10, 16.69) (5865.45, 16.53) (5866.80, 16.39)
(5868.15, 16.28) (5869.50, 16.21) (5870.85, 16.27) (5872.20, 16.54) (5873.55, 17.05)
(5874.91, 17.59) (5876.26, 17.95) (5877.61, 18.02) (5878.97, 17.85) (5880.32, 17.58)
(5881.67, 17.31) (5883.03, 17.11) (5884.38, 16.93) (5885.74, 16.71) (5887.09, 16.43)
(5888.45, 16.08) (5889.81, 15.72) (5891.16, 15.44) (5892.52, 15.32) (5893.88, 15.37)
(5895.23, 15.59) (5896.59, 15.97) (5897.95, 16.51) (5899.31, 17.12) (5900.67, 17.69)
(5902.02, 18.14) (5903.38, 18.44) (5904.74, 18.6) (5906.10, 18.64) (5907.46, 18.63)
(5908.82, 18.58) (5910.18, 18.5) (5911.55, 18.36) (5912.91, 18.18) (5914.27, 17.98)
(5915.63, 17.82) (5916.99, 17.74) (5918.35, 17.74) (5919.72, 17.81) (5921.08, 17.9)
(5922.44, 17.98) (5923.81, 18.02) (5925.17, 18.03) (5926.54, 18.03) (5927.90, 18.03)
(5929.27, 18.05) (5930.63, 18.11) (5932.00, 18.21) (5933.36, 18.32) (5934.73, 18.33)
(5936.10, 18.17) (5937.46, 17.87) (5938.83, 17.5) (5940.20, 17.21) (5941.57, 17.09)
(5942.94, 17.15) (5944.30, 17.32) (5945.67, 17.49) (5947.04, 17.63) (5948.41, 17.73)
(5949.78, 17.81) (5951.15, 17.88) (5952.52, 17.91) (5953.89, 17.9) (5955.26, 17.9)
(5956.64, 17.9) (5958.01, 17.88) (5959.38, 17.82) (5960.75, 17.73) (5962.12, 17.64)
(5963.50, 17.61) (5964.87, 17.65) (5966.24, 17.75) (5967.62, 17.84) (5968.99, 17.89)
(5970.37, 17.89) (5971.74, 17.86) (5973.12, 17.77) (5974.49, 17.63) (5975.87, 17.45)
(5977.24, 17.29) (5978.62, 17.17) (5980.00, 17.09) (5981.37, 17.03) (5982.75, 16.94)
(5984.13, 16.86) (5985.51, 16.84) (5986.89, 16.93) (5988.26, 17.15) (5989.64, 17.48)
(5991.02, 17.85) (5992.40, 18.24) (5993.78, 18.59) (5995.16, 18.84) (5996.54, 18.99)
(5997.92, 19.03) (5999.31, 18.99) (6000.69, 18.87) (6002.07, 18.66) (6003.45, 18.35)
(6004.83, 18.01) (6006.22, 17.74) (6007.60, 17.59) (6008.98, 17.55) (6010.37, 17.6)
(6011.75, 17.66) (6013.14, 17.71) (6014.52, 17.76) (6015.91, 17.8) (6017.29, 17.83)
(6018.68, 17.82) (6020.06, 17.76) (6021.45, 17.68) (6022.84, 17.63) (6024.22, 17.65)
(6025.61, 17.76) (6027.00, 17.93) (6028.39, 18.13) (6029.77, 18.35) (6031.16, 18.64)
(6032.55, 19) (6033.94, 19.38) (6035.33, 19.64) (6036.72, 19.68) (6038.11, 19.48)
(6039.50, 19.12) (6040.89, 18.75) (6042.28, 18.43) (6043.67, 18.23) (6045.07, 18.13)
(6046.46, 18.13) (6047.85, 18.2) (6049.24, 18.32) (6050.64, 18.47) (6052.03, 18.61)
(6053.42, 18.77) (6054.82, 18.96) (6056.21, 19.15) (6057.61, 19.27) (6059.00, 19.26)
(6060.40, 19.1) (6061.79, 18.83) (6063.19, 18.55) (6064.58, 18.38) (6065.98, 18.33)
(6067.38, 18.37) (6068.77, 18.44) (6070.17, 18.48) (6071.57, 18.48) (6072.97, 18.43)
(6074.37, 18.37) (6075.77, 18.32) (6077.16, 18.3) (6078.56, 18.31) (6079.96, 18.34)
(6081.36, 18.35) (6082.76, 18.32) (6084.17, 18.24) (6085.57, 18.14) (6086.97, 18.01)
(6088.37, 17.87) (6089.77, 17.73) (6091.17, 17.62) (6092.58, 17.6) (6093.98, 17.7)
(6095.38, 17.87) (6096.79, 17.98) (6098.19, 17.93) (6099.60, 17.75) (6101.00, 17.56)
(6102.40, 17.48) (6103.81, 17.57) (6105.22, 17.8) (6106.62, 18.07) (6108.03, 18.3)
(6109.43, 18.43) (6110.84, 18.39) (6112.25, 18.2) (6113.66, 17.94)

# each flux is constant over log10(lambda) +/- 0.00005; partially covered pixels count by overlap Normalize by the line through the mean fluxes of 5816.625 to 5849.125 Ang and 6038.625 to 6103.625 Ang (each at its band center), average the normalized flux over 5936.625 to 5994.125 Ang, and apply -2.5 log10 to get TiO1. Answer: 0.05 mag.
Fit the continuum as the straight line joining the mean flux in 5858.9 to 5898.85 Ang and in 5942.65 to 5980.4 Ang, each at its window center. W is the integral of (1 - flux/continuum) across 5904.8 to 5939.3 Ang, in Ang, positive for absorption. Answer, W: -1.88 Ang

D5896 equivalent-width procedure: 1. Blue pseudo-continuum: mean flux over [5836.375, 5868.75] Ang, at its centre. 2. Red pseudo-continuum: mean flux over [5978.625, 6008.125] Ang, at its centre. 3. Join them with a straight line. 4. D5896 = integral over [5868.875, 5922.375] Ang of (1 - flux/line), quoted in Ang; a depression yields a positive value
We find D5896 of 0.7 Ang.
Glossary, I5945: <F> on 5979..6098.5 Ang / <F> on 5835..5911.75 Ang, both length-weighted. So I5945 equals 1.06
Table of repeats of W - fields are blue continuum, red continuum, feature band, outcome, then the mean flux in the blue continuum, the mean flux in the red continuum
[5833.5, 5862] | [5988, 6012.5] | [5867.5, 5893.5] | 1.5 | 17.6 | 18.2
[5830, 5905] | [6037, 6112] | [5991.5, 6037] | -0.7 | 17.2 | 18.3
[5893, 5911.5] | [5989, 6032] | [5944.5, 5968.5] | 0.1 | 17.5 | 18.1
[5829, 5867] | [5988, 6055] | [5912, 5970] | 0.4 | 17.6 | 18.3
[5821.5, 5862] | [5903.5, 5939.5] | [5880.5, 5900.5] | 1.9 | 17.9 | 18.1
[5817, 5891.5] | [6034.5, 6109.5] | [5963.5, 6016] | 0.7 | 17.5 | 18.4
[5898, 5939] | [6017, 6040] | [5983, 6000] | 0.3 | 18.1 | 18.4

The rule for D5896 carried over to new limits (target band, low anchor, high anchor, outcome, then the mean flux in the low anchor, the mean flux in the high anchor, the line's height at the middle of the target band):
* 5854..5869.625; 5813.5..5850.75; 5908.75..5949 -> 1.19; 18.2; 17.9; 18.1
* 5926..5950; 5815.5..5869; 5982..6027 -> 0.07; 17.8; 17.9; 17.8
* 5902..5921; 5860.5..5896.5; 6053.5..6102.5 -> -1.47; 16.6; 18.3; 16.9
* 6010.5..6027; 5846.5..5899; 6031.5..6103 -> 0.26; 16.8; 18.4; 18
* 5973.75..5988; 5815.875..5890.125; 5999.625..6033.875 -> 0.63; 17.5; 18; 17.9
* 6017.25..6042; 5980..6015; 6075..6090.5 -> -0.66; 17.9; 18.2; 18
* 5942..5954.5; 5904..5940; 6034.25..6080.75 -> 0.40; 18.1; 18.7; 18.2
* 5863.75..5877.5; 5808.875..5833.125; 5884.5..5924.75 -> 0.66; 18.1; 17.3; 17.6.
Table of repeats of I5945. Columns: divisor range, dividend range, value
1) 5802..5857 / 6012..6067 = 1.03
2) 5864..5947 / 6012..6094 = 1.06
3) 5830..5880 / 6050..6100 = 1.05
